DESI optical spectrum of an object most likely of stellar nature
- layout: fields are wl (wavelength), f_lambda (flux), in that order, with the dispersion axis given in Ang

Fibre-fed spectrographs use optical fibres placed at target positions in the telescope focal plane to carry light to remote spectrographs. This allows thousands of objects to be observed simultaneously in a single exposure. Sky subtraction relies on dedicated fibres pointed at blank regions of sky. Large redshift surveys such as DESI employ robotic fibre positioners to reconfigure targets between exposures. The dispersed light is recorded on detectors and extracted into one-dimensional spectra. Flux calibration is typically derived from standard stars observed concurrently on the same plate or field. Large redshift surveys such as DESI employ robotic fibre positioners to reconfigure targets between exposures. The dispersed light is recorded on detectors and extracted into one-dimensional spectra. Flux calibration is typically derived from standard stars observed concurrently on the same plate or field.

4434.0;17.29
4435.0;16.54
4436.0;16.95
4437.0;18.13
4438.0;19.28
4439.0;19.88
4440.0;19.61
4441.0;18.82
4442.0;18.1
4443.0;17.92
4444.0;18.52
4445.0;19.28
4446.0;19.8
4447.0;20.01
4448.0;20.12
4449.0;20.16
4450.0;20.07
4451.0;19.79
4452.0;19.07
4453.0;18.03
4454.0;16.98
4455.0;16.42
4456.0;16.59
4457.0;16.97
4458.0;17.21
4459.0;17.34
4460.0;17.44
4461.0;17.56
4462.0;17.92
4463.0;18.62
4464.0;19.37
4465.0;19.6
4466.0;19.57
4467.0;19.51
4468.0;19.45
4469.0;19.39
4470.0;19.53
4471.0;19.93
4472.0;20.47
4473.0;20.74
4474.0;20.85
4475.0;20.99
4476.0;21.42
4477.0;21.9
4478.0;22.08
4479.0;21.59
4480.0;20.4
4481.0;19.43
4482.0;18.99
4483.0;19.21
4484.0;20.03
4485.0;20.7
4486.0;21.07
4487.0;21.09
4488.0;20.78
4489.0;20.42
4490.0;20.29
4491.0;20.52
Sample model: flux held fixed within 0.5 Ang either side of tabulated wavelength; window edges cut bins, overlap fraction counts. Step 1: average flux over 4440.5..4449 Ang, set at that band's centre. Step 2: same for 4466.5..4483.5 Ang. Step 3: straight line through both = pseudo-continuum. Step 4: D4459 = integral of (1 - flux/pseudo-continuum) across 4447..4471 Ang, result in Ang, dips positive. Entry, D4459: 1.33 Ang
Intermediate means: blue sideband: 19.1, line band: 18.6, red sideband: 20.3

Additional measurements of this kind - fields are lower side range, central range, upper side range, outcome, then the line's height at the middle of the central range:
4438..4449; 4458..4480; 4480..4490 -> 0.1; 19.8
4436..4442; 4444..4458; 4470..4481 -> 0.6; 19.5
